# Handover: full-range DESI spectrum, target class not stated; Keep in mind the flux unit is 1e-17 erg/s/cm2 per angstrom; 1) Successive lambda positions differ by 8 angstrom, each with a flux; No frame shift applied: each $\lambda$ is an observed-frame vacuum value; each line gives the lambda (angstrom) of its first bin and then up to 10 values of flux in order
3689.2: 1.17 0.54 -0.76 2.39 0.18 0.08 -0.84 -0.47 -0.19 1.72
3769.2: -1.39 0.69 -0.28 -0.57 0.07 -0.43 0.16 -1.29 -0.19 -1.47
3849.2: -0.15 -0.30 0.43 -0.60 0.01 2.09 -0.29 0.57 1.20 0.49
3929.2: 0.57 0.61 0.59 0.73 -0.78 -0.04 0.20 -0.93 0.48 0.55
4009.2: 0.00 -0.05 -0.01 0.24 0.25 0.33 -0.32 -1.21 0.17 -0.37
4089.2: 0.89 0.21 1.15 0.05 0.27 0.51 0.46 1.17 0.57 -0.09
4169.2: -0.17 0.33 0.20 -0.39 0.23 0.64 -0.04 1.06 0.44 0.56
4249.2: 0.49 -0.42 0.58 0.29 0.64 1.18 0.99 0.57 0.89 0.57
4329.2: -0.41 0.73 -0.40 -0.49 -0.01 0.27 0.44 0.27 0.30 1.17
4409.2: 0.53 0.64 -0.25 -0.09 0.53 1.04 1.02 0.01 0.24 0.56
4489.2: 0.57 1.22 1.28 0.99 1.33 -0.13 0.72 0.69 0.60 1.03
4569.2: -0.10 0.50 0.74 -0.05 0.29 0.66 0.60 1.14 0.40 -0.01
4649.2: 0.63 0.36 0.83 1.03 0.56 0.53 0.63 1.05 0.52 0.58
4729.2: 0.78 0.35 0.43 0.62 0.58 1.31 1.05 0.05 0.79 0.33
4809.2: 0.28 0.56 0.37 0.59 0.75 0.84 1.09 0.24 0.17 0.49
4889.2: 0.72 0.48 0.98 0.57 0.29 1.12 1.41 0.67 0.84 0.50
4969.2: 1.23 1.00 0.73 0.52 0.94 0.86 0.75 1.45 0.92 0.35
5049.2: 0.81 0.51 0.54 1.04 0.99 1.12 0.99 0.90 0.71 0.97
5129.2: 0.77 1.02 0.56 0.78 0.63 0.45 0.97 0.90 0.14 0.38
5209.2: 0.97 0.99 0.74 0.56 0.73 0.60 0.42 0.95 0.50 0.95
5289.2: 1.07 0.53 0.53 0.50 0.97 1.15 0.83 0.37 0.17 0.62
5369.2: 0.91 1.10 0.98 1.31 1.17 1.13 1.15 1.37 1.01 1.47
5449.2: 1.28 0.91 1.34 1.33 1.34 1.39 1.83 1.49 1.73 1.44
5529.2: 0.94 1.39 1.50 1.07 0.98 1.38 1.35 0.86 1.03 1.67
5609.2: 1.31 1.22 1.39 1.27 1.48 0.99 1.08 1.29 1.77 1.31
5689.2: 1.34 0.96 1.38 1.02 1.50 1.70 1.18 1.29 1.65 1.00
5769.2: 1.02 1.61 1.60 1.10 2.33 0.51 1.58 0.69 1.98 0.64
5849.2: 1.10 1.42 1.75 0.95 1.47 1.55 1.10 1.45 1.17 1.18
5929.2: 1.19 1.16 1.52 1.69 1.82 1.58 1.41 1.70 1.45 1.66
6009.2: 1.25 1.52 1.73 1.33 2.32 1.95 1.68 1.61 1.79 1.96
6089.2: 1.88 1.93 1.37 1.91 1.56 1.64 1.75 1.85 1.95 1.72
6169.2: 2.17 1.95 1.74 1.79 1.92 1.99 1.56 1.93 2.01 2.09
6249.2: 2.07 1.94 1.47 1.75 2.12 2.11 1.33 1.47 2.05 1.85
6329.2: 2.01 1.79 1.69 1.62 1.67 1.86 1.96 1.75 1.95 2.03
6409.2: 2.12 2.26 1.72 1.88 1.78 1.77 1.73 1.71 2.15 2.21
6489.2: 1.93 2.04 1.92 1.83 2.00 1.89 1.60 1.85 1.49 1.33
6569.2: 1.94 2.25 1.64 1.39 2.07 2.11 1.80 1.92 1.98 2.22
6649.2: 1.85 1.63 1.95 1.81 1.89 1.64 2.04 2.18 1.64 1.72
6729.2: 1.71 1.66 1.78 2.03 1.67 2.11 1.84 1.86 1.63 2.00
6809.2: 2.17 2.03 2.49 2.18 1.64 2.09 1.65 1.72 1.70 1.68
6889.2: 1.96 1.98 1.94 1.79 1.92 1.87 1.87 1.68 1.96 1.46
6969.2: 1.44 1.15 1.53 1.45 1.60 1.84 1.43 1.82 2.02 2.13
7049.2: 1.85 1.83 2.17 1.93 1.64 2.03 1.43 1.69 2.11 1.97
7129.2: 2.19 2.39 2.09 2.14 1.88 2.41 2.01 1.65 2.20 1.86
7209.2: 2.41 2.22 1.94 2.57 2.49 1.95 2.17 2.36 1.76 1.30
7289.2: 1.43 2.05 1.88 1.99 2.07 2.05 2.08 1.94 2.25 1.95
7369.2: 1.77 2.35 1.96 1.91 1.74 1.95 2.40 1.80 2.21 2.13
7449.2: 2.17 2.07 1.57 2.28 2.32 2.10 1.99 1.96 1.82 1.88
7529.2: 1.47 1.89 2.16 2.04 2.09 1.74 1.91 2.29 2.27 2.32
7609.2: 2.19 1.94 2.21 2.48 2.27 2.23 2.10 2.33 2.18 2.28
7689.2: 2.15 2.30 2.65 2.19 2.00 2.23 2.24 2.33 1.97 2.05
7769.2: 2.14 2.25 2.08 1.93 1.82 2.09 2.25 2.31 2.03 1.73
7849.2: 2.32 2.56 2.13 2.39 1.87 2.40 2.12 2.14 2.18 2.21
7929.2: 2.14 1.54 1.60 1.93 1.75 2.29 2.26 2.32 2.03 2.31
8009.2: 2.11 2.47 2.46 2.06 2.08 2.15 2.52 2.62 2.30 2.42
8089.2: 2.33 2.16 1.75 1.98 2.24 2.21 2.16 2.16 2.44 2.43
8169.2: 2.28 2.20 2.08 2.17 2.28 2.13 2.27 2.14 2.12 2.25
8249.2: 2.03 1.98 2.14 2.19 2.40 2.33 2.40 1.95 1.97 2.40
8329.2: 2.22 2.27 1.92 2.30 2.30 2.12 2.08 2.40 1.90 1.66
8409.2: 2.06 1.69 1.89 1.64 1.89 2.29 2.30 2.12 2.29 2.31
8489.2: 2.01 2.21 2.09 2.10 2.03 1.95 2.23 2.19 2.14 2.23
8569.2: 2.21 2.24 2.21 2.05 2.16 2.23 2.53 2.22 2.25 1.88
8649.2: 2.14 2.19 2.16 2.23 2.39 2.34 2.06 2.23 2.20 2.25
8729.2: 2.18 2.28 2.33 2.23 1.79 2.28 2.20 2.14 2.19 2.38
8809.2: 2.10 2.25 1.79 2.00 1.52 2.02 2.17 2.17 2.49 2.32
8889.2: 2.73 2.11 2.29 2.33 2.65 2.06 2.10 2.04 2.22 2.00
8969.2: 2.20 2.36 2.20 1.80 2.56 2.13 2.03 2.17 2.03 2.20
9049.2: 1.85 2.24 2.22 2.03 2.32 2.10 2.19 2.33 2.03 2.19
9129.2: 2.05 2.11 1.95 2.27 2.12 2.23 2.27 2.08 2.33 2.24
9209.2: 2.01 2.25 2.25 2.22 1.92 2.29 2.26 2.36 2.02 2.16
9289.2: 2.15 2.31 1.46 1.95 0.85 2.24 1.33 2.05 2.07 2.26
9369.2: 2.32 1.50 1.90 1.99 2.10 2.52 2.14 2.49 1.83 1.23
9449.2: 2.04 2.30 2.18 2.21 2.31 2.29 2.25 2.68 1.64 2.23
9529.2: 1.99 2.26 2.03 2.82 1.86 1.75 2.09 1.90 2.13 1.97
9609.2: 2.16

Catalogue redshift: 0.35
